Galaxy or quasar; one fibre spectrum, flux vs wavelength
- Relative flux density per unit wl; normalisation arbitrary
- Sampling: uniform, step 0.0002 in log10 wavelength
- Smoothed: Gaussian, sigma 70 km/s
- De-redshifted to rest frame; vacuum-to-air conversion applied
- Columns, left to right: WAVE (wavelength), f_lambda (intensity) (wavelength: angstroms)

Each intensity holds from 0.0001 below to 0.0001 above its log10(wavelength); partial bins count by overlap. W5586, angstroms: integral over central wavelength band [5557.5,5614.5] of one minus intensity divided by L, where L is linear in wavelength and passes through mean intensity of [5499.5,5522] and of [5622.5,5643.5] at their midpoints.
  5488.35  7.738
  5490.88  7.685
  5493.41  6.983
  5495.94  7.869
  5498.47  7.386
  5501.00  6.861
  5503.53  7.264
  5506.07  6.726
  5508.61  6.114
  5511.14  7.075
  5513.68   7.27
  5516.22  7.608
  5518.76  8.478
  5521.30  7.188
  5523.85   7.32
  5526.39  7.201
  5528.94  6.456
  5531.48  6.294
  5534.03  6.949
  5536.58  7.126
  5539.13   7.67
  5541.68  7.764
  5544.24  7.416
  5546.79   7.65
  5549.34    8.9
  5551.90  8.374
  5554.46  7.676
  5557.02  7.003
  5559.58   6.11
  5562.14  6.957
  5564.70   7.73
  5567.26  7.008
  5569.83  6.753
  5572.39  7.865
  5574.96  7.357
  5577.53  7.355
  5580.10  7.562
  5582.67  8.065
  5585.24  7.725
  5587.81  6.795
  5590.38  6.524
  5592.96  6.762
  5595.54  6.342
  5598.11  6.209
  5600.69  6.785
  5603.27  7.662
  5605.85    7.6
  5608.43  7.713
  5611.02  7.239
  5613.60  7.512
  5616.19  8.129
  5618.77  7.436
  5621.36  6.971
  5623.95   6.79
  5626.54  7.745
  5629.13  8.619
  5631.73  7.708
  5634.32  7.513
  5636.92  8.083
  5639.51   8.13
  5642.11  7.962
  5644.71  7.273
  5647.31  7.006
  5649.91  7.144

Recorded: 3.1 angstroms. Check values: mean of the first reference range 7.18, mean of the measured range 7.16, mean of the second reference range 7.81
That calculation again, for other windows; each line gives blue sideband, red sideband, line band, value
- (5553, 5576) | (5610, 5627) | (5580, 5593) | 0.0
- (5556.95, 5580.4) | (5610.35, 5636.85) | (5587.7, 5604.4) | 1.5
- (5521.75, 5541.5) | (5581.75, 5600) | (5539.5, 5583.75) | -3.4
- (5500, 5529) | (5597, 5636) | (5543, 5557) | -1.3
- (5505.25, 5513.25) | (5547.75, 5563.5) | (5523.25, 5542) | 0.1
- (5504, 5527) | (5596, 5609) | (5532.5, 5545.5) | -0.3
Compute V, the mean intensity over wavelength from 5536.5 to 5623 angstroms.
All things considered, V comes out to 7.35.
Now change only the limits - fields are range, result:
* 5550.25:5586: 7.41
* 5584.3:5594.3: 6.92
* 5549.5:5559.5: 7.62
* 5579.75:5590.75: 7.39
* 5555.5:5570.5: 6.95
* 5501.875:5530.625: 7.14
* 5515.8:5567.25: 7.38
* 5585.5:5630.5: 7.24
